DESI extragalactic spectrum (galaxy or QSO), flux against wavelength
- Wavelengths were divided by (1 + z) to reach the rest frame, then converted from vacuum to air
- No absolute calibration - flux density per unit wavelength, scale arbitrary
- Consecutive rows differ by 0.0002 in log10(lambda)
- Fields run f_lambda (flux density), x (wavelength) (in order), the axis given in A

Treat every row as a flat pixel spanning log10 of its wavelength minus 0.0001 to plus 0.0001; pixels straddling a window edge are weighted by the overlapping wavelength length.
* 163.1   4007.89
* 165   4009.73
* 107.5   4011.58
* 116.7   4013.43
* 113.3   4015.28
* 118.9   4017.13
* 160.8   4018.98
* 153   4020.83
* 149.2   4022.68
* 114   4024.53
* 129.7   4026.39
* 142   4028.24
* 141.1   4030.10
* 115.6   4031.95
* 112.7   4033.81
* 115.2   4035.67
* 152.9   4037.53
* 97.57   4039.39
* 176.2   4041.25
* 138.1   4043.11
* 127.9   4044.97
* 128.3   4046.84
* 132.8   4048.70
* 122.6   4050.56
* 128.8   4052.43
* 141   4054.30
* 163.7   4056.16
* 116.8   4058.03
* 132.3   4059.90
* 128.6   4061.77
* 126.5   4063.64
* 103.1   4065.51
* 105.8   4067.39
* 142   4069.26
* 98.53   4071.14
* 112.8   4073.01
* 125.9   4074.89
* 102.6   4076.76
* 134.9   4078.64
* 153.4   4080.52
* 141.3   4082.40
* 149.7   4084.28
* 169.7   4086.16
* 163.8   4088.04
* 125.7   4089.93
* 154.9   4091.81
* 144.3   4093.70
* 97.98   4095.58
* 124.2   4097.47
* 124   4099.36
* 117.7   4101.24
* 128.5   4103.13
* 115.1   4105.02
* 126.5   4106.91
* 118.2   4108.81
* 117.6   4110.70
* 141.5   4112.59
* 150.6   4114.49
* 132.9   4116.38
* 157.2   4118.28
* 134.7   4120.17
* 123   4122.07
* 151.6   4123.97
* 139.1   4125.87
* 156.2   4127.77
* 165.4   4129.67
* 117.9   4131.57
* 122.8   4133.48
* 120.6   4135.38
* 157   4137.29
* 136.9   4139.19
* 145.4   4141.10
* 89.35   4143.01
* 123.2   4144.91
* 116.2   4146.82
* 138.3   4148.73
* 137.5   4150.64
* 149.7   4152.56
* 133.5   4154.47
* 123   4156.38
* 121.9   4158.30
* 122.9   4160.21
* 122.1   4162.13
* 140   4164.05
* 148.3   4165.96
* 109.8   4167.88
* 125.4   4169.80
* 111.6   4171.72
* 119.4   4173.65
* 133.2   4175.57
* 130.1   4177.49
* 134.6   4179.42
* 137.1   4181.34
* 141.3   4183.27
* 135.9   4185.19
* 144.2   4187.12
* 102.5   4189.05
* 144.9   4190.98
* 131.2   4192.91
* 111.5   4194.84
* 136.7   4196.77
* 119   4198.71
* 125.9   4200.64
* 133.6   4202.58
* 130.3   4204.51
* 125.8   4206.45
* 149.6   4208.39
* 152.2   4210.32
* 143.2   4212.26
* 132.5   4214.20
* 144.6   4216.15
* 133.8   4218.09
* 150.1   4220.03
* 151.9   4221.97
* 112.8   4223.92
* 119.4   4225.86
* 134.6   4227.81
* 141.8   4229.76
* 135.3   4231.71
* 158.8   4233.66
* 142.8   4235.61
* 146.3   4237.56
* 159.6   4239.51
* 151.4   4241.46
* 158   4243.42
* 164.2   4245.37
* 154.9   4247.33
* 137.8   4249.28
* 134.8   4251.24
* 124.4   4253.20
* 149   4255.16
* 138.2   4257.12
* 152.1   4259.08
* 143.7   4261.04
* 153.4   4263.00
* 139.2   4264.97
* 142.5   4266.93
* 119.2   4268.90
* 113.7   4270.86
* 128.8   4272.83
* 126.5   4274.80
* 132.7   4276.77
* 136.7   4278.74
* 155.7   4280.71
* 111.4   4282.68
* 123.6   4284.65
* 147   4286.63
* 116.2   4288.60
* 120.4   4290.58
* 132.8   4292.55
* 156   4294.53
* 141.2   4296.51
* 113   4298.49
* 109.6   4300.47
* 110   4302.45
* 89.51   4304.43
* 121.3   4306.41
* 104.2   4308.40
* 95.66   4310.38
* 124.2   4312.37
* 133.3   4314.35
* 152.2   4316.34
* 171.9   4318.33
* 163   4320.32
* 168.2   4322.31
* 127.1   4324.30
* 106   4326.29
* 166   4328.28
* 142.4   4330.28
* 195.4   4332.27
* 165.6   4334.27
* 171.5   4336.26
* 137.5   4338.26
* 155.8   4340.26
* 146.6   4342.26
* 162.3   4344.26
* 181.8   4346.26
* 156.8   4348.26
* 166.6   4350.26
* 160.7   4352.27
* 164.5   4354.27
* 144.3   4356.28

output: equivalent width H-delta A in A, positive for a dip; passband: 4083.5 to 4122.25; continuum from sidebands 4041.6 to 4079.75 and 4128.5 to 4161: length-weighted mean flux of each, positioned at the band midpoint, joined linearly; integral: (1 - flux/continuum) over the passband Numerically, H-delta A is -1.7 A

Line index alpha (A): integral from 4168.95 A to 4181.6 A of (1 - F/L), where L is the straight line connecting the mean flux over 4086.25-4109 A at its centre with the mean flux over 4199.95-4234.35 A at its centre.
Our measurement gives 0.8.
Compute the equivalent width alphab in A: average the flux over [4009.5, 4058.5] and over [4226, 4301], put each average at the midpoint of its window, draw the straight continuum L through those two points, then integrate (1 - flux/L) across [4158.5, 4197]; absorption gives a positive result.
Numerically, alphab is 2.0 A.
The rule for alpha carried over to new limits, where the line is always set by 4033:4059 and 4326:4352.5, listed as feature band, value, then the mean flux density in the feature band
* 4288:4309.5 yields 5.0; 119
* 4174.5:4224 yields 4.1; 135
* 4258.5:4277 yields 2.2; 135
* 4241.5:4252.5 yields 0.1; 149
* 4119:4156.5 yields 1.7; 134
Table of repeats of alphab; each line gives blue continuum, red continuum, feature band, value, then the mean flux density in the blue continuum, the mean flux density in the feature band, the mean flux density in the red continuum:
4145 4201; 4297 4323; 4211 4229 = -1.1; 129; 136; 127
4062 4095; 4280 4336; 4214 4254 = -2.6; 132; 143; 135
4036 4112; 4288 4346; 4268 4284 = 1.1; 130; 128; 139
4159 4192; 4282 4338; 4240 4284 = -2.1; 130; 140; 135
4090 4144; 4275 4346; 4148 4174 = 0.9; 132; 129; 138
